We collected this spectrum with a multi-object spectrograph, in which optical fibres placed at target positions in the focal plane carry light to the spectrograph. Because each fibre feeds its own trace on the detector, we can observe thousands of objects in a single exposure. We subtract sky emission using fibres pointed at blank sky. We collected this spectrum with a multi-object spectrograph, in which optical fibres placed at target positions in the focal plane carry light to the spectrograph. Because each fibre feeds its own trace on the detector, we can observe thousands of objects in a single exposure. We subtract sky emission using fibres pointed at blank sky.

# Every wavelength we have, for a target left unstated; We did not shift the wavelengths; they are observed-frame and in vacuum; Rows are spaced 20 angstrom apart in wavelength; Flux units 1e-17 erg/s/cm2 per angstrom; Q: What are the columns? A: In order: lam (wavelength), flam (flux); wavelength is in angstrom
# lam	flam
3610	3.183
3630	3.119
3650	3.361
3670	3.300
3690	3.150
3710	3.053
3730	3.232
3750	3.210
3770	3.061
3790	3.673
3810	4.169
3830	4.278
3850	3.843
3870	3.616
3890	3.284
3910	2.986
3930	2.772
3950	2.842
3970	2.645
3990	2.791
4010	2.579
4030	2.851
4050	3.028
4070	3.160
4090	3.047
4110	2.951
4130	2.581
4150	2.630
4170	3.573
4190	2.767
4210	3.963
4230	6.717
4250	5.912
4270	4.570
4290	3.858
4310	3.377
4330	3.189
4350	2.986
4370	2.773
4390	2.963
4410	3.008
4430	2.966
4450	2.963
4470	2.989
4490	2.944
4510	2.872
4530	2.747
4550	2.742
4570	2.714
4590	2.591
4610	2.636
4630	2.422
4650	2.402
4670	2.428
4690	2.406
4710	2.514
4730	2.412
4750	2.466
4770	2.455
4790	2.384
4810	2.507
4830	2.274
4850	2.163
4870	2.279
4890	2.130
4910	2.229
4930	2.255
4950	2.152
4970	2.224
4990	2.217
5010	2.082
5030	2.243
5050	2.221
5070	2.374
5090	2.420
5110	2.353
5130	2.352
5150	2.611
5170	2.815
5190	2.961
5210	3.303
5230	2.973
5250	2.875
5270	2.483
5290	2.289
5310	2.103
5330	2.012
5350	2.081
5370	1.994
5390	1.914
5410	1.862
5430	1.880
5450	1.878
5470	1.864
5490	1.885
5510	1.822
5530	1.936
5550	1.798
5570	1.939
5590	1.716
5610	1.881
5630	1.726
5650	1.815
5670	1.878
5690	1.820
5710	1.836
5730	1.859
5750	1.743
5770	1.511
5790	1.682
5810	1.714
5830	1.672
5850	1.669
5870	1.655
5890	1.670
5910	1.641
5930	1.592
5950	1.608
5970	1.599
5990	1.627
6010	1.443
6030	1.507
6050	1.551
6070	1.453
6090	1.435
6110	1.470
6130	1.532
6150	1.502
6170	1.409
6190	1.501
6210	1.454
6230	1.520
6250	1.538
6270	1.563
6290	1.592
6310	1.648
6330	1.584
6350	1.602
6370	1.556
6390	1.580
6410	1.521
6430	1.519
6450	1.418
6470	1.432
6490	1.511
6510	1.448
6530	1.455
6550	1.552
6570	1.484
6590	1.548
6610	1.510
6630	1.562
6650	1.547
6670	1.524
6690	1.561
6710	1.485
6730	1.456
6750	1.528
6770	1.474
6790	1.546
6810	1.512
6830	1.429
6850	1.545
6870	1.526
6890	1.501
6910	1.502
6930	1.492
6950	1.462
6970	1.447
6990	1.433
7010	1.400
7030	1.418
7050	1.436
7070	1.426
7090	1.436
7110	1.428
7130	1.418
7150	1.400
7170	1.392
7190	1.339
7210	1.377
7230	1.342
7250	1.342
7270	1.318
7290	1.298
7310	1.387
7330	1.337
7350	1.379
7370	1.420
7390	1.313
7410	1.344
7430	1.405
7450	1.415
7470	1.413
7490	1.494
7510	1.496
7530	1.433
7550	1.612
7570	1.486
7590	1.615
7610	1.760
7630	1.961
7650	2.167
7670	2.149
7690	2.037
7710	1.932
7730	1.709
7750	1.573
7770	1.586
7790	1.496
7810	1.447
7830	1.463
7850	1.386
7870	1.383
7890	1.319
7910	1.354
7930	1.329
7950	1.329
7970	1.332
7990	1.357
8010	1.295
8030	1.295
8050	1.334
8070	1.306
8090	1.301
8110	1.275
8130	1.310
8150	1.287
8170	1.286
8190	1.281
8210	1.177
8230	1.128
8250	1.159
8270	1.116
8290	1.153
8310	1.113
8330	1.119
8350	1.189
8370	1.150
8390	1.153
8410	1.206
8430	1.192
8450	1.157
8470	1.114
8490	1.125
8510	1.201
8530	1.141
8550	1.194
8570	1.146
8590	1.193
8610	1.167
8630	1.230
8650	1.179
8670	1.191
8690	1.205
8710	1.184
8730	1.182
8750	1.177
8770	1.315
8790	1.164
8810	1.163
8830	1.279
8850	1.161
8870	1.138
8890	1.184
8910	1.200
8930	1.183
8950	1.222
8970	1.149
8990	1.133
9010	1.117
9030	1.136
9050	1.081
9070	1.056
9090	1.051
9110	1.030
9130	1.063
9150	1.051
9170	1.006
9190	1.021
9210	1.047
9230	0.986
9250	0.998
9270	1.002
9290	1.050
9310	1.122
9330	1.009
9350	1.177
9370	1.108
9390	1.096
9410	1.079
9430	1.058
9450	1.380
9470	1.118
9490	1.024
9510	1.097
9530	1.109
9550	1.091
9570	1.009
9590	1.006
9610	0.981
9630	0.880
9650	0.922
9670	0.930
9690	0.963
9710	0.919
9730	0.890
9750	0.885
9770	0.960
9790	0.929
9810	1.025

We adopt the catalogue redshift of 1.739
